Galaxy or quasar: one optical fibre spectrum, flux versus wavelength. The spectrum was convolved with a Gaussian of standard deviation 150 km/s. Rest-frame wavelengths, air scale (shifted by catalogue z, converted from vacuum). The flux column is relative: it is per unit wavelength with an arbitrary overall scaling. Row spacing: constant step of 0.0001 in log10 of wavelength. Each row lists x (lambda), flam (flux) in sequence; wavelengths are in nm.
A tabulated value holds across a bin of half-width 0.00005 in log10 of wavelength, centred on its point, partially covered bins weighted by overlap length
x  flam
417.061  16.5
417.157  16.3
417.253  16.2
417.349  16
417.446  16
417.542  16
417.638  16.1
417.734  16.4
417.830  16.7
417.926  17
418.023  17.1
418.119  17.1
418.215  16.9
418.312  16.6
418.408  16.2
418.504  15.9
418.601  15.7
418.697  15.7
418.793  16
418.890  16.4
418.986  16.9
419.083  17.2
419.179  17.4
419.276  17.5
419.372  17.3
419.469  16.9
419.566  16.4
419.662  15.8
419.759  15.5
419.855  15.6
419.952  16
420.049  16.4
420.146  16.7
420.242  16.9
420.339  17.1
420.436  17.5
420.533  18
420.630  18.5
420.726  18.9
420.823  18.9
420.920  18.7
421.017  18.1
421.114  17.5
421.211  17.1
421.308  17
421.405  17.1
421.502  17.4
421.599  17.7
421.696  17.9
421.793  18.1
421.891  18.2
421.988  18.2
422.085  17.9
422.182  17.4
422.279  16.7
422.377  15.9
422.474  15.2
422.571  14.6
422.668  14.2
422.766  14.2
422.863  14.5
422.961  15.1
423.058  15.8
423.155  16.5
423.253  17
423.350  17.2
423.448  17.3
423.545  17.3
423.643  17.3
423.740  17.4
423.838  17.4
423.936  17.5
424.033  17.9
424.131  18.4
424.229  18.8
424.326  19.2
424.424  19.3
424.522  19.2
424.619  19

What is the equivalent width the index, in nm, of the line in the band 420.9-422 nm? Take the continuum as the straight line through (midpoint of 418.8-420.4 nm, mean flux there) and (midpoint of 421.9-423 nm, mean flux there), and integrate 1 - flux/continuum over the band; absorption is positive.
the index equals -0.11 nm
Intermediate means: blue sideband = 16.6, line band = 17.7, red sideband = 15.9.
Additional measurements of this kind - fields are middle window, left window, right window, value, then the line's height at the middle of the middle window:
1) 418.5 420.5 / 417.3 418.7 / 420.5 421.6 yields 0.07 nm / 17.1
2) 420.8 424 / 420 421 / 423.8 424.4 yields 0.20 nm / 18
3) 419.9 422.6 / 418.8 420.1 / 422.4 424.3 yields -0.13 nm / 16.5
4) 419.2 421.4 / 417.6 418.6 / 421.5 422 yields 0.02 nm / 17.4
